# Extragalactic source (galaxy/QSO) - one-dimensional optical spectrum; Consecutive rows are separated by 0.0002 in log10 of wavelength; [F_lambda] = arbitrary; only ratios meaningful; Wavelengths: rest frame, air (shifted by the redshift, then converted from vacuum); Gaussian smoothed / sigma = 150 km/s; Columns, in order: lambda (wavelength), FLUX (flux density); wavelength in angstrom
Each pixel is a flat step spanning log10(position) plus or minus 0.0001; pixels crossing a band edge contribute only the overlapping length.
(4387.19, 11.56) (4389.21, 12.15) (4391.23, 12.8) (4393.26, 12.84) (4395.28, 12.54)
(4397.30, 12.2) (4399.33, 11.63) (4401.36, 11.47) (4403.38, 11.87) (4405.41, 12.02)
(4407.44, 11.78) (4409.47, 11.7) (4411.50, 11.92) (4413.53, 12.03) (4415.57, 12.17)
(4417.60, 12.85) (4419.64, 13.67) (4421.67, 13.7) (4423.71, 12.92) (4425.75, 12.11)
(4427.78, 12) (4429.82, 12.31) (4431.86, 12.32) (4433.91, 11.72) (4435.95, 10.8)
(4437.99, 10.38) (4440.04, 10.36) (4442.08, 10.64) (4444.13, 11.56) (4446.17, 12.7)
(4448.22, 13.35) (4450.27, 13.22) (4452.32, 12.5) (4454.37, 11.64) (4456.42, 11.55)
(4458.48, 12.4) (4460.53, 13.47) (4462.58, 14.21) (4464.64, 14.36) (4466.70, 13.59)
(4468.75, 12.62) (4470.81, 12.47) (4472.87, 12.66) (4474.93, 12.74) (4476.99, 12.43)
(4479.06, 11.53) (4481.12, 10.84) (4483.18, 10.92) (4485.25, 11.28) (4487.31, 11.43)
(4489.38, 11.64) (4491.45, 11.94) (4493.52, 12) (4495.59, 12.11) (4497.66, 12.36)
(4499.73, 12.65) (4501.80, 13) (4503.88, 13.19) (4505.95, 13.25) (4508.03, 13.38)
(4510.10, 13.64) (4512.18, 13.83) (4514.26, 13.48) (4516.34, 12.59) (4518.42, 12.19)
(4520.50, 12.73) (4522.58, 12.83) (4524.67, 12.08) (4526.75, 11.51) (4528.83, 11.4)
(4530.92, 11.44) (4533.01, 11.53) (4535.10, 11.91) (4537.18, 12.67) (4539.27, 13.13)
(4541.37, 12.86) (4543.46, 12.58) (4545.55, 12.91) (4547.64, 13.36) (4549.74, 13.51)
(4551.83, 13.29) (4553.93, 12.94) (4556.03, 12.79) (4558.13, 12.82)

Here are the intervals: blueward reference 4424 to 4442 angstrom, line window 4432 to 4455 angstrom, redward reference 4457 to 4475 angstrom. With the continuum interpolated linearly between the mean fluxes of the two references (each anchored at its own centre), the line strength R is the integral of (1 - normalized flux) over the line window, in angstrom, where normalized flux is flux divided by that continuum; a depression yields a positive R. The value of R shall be 0.6 angstrom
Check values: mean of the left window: 11.5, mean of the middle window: 11.7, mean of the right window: 13.2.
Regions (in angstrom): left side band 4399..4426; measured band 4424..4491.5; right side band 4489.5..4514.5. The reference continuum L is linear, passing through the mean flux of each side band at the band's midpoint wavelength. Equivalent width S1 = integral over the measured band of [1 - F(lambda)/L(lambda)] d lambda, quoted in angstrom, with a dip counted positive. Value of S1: 2.39 angstrom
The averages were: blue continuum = 12.3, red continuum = 12.8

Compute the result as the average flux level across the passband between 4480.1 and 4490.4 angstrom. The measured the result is 11.2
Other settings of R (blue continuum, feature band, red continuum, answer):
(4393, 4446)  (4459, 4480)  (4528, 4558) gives -1.31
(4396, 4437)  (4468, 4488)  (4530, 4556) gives 0.85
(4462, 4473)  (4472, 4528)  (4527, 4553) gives 2.53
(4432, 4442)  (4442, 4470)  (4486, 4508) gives -3.38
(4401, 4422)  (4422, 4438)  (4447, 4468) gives 0.74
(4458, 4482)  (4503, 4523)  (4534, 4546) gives -0.64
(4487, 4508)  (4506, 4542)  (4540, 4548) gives 0.39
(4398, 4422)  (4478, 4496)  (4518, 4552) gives 1.24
